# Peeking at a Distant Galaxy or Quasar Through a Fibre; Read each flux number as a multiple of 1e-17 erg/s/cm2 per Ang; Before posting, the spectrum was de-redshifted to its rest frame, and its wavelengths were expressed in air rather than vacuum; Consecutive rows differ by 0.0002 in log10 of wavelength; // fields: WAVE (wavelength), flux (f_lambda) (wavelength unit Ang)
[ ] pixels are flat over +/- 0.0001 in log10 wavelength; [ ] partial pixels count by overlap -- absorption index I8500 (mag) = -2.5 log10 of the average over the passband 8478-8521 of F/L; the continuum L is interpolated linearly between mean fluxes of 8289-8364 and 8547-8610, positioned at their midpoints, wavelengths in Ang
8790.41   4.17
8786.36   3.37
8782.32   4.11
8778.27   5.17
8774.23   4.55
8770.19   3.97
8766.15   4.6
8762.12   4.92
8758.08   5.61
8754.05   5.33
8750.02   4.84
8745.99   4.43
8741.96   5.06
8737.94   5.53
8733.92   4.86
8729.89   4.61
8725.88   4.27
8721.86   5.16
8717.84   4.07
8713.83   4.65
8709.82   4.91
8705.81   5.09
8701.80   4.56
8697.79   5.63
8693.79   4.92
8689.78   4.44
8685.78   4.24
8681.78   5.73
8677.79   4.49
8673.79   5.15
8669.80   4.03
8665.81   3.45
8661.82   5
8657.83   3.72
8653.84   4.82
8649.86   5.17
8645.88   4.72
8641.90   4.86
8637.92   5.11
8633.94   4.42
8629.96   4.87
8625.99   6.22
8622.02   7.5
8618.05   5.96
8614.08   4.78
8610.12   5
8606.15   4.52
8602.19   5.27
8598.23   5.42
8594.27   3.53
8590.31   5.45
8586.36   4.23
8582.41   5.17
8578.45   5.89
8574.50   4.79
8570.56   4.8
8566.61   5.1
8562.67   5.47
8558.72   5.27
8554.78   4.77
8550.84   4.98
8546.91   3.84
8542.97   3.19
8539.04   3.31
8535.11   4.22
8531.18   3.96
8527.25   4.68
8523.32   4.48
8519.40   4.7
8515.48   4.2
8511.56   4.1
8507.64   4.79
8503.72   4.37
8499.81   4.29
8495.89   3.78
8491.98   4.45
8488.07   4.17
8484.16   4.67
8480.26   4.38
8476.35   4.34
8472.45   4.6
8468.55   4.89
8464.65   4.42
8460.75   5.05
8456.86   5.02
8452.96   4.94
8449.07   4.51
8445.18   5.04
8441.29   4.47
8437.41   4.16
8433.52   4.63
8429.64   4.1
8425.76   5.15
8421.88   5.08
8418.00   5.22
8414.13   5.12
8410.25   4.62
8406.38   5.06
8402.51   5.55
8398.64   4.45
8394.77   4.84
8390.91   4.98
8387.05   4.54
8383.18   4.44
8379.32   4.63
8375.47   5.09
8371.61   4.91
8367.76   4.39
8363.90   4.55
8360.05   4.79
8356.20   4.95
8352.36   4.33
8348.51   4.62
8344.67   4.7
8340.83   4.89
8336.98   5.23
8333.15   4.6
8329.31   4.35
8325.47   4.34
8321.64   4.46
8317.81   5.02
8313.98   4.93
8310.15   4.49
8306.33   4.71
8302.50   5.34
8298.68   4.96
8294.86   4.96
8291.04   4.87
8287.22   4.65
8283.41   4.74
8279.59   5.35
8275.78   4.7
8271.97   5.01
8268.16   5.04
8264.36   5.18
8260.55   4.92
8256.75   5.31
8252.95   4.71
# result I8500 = 0.126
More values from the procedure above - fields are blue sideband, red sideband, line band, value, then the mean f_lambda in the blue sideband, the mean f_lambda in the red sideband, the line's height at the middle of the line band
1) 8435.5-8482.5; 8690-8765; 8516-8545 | 0.16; 4.65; 4.9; 4.72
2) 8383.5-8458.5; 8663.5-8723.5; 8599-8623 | -0.15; 4.81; 4.7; 4.73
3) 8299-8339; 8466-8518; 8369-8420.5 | -0.06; 4.76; 4.39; 4.6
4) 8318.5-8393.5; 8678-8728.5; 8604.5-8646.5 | -0.11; 4.68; 4.79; 4.77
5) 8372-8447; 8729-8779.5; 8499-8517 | 0.11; 4.8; 4.88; 4.82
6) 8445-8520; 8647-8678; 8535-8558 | 0.10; 4.52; 4.48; 4.51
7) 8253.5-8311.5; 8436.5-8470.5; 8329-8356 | 0.04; 4.95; 4.74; 4.87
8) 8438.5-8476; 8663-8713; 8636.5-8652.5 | -0.05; 4.74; 4.72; 4.73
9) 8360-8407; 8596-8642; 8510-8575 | 0.16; 4.78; 5.34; 5.16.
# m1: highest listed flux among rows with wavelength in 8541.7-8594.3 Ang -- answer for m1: 5.89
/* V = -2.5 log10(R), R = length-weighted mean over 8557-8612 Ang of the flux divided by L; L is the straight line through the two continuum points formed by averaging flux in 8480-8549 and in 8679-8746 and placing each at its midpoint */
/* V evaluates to -0.13 mag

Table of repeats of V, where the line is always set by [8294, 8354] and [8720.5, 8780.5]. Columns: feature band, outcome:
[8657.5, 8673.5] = 0.15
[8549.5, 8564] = -0.07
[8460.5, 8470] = 0.01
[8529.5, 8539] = 0.21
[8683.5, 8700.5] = 0.01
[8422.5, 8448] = 0.04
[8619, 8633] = -0.25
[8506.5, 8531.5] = 0.08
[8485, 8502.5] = 0.14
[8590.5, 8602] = 0.01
